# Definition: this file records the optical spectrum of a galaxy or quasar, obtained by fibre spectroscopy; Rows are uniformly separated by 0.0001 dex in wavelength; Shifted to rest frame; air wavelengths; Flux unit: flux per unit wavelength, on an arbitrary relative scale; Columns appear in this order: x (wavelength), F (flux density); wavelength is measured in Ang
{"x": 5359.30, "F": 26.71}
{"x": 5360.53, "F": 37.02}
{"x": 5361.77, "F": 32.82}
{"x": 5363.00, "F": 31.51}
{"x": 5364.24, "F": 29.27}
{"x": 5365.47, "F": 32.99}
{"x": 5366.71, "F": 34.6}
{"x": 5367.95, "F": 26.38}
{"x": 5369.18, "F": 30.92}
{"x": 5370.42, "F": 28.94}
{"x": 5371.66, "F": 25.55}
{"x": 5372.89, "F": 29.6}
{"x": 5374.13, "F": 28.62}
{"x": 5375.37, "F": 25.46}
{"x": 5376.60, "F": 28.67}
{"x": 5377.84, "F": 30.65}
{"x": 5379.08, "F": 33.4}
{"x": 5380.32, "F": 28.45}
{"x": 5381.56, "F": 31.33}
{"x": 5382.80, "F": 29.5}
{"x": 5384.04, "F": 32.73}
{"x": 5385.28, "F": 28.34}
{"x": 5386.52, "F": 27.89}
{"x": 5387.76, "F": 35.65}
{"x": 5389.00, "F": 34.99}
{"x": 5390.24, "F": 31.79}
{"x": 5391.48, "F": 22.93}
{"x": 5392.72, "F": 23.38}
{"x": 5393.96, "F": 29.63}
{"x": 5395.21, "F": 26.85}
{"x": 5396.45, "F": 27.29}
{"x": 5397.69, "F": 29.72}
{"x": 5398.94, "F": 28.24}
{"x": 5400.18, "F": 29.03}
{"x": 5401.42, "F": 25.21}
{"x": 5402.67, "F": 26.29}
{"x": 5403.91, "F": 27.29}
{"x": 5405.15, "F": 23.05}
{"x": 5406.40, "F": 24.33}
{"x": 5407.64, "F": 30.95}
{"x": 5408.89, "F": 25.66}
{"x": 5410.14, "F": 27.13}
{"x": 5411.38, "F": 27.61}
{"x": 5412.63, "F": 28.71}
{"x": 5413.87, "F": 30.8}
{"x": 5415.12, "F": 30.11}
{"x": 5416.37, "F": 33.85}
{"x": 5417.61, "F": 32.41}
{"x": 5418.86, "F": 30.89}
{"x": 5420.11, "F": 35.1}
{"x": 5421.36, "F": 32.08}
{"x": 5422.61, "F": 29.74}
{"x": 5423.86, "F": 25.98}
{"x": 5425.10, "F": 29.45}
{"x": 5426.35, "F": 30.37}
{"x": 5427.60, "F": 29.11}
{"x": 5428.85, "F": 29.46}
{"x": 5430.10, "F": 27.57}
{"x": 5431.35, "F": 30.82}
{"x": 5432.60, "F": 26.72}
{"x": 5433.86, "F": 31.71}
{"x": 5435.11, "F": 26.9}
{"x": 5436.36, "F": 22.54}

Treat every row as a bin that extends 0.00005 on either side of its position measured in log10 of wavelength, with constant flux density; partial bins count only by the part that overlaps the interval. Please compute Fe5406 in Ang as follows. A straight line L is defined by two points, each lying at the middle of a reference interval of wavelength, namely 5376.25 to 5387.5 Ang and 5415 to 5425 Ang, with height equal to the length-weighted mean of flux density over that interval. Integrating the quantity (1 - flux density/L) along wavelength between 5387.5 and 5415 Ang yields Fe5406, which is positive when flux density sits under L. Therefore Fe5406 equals 2.5 Ang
